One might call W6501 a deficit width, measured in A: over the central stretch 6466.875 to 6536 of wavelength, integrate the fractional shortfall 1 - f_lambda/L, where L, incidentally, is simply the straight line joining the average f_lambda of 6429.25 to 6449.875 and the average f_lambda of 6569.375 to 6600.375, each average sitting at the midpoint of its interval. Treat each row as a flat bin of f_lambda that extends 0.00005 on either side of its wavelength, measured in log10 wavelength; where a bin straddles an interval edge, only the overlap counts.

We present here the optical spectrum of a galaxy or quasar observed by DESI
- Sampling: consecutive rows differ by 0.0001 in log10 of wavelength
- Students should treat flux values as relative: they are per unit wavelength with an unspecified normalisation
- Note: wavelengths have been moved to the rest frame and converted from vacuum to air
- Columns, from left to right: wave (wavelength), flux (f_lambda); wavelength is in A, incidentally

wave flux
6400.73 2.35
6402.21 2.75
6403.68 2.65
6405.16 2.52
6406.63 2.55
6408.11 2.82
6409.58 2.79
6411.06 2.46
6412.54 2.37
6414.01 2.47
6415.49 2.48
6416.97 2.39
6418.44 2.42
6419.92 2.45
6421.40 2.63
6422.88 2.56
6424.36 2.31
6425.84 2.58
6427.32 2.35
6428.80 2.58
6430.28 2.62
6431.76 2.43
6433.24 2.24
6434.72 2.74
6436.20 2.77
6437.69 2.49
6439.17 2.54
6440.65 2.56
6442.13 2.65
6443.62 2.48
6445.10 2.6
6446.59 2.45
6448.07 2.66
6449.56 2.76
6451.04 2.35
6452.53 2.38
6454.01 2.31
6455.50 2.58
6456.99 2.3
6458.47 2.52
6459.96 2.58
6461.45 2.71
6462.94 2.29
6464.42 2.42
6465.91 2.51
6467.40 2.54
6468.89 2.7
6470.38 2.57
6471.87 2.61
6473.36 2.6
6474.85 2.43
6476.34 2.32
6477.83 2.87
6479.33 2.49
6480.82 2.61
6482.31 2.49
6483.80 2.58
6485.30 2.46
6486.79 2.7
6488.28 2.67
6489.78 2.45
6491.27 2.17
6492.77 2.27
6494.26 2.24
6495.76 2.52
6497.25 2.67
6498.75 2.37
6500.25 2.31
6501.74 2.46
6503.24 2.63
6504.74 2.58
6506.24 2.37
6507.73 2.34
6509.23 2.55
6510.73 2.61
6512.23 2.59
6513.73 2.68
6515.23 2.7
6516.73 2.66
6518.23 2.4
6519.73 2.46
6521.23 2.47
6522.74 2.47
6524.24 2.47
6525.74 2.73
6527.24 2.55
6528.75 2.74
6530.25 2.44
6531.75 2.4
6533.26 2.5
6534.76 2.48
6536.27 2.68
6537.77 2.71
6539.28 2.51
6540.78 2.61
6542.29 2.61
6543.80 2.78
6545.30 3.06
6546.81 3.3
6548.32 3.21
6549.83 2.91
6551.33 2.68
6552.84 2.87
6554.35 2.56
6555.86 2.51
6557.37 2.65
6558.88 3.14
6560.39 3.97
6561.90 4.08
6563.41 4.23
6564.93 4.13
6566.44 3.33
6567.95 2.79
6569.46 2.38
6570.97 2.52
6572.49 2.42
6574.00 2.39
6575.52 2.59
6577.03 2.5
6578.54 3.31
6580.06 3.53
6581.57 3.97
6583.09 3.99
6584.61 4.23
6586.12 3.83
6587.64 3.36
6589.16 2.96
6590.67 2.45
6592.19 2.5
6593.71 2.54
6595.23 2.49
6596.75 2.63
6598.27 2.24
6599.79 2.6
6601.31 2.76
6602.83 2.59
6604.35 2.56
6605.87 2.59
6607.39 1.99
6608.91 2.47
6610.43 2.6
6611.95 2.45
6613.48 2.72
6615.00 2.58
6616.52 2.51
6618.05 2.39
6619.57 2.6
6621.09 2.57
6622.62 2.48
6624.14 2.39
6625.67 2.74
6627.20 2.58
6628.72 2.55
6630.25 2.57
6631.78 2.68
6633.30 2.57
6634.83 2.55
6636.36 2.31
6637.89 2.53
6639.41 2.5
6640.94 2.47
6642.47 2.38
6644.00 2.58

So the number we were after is 5.1 A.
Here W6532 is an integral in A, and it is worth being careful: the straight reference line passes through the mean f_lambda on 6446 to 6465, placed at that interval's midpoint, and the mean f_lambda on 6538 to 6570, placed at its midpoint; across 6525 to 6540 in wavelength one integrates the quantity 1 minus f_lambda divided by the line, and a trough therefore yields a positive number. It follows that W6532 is 1.8 A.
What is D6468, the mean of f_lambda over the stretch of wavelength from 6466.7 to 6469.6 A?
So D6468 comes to 2.62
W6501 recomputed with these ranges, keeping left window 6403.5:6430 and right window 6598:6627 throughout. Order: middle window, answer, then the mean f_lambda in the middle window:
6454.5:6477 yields 0.09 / 2.51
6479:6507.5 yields 0.54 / 2.47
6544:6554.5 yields -1.80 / 2.96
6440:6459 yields 0.10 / 2.51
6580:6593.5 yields -4.60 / 3.38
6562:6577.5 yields -2.84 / 2.98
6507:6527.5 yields -0.22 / 2.55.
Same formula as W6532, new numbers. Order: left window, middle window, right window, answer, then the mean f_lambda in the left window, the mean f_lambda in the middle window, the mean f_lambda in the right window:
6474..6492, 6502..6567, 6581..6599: 0.2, 2.52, 2.8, 3.09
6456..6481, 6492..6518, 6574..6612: 1.3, 2.53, 2.5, 2.87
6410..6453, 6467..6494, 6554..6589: 2.3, 2.51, 2.52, 3.24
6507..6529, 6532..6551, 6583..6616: -1.1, 2.56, 2.77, 2.75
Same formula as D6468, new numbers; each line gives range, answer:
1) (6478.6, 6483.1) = 2.53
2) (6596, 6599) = 2.44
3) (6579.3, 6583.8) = 3.83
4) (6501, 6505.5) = 2.55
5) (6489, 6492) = 2.31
